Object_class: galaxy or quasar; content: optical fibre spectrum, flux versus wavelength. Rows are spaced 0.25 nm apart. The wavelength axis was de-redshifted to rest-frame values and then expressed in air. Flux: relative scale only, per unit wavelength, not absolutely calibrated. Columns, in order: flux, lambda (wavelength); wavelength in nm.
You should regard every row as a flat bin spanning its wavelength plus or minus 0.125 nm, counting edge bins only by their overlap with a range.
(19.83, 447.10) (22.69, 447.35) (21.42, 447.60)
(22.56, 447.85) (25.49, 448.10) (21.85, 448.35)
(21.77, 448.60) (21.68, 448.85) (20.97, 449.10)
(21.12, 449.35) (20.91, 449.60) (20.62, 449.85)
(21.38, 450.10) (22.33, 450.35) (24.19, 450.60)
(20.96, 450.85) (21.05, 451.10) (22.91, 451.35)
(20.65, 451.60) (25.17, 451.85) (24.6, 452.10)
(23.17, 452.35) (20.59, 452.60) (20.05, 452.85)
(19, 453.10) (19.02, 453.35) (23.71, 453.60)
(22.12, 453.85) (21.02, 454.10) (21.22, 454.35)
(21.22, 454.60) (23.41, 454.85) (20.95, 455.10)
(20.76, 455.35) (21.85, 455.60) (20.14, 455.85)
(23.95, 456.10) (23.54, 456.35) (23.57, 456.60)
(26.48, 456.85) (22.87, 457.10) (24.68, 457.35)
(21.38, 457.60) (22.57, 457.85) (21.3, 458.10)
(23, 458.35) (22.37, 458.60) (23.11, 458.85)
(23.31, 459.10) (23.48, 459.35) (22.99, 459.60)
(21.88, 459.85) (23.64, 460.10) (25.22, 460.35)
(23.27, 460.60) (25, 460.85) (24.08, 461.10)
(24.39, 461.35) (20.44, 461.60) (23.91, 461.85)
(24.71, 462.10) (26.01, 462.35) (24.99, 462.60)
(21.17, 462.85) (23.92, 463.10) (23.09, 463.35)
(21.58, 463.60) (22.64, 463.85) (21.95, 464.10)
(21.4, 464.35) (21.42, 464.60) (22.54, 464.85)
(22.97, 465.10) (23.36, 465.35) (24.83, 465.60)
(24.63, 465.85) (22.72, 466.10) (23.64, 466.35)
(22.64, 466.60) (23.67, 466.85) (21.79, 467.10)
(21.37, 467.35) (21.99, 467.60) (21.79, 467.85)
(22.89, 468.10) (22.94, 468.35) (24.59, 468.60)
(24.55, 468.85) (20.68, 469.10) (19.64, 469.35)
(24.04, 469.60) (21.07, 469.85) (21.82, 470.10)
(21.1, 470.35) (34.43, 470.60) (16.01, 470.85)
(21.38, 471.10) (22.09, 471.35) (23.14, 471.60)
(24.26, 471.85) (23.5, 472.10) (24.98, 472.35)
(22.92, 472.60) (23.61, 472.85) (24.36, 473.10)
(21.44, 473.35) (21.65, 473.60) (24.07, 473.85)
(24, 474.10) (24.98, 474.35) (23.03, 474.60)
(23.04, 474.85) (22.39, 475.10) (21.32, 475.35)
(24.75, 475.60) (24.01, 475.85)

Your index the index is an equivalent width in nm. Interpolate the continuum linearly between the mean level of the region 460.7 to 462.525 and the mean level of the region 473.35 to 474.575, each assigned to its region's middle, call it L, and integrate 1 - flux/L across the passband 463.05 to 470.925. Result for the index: 0.34 nm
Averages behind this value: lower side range 24.1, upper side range 23.4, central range 22.8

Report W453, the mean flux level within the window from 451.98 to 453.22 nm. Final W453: 21.5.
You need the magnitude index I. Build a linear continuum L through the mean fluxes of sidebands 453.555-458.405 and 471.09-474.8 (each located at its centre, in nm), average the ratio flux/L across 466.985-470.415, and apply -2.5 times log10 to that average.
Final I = 0.05 mag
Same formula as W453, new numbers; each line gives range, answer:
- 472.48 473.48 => 23.1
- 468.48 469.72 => 22.7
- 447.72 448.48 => 23.3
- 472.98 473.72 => 22.5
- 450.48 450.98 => 22.5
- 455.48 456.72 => 22.6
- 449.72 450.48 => 21.5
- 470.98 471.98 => 22.7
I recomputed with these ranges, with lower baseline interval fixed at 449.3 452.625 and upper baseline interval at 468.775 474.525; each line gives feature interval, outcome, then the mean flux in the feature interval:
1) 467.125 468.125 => 0.046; 21.9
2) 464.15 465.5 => 0.018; 22.4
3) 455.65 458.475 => -0.028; 23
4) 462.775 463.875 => 0.008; 22.5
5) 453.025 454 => 0.061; 21.1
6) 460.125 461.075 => -0.083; 24.4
